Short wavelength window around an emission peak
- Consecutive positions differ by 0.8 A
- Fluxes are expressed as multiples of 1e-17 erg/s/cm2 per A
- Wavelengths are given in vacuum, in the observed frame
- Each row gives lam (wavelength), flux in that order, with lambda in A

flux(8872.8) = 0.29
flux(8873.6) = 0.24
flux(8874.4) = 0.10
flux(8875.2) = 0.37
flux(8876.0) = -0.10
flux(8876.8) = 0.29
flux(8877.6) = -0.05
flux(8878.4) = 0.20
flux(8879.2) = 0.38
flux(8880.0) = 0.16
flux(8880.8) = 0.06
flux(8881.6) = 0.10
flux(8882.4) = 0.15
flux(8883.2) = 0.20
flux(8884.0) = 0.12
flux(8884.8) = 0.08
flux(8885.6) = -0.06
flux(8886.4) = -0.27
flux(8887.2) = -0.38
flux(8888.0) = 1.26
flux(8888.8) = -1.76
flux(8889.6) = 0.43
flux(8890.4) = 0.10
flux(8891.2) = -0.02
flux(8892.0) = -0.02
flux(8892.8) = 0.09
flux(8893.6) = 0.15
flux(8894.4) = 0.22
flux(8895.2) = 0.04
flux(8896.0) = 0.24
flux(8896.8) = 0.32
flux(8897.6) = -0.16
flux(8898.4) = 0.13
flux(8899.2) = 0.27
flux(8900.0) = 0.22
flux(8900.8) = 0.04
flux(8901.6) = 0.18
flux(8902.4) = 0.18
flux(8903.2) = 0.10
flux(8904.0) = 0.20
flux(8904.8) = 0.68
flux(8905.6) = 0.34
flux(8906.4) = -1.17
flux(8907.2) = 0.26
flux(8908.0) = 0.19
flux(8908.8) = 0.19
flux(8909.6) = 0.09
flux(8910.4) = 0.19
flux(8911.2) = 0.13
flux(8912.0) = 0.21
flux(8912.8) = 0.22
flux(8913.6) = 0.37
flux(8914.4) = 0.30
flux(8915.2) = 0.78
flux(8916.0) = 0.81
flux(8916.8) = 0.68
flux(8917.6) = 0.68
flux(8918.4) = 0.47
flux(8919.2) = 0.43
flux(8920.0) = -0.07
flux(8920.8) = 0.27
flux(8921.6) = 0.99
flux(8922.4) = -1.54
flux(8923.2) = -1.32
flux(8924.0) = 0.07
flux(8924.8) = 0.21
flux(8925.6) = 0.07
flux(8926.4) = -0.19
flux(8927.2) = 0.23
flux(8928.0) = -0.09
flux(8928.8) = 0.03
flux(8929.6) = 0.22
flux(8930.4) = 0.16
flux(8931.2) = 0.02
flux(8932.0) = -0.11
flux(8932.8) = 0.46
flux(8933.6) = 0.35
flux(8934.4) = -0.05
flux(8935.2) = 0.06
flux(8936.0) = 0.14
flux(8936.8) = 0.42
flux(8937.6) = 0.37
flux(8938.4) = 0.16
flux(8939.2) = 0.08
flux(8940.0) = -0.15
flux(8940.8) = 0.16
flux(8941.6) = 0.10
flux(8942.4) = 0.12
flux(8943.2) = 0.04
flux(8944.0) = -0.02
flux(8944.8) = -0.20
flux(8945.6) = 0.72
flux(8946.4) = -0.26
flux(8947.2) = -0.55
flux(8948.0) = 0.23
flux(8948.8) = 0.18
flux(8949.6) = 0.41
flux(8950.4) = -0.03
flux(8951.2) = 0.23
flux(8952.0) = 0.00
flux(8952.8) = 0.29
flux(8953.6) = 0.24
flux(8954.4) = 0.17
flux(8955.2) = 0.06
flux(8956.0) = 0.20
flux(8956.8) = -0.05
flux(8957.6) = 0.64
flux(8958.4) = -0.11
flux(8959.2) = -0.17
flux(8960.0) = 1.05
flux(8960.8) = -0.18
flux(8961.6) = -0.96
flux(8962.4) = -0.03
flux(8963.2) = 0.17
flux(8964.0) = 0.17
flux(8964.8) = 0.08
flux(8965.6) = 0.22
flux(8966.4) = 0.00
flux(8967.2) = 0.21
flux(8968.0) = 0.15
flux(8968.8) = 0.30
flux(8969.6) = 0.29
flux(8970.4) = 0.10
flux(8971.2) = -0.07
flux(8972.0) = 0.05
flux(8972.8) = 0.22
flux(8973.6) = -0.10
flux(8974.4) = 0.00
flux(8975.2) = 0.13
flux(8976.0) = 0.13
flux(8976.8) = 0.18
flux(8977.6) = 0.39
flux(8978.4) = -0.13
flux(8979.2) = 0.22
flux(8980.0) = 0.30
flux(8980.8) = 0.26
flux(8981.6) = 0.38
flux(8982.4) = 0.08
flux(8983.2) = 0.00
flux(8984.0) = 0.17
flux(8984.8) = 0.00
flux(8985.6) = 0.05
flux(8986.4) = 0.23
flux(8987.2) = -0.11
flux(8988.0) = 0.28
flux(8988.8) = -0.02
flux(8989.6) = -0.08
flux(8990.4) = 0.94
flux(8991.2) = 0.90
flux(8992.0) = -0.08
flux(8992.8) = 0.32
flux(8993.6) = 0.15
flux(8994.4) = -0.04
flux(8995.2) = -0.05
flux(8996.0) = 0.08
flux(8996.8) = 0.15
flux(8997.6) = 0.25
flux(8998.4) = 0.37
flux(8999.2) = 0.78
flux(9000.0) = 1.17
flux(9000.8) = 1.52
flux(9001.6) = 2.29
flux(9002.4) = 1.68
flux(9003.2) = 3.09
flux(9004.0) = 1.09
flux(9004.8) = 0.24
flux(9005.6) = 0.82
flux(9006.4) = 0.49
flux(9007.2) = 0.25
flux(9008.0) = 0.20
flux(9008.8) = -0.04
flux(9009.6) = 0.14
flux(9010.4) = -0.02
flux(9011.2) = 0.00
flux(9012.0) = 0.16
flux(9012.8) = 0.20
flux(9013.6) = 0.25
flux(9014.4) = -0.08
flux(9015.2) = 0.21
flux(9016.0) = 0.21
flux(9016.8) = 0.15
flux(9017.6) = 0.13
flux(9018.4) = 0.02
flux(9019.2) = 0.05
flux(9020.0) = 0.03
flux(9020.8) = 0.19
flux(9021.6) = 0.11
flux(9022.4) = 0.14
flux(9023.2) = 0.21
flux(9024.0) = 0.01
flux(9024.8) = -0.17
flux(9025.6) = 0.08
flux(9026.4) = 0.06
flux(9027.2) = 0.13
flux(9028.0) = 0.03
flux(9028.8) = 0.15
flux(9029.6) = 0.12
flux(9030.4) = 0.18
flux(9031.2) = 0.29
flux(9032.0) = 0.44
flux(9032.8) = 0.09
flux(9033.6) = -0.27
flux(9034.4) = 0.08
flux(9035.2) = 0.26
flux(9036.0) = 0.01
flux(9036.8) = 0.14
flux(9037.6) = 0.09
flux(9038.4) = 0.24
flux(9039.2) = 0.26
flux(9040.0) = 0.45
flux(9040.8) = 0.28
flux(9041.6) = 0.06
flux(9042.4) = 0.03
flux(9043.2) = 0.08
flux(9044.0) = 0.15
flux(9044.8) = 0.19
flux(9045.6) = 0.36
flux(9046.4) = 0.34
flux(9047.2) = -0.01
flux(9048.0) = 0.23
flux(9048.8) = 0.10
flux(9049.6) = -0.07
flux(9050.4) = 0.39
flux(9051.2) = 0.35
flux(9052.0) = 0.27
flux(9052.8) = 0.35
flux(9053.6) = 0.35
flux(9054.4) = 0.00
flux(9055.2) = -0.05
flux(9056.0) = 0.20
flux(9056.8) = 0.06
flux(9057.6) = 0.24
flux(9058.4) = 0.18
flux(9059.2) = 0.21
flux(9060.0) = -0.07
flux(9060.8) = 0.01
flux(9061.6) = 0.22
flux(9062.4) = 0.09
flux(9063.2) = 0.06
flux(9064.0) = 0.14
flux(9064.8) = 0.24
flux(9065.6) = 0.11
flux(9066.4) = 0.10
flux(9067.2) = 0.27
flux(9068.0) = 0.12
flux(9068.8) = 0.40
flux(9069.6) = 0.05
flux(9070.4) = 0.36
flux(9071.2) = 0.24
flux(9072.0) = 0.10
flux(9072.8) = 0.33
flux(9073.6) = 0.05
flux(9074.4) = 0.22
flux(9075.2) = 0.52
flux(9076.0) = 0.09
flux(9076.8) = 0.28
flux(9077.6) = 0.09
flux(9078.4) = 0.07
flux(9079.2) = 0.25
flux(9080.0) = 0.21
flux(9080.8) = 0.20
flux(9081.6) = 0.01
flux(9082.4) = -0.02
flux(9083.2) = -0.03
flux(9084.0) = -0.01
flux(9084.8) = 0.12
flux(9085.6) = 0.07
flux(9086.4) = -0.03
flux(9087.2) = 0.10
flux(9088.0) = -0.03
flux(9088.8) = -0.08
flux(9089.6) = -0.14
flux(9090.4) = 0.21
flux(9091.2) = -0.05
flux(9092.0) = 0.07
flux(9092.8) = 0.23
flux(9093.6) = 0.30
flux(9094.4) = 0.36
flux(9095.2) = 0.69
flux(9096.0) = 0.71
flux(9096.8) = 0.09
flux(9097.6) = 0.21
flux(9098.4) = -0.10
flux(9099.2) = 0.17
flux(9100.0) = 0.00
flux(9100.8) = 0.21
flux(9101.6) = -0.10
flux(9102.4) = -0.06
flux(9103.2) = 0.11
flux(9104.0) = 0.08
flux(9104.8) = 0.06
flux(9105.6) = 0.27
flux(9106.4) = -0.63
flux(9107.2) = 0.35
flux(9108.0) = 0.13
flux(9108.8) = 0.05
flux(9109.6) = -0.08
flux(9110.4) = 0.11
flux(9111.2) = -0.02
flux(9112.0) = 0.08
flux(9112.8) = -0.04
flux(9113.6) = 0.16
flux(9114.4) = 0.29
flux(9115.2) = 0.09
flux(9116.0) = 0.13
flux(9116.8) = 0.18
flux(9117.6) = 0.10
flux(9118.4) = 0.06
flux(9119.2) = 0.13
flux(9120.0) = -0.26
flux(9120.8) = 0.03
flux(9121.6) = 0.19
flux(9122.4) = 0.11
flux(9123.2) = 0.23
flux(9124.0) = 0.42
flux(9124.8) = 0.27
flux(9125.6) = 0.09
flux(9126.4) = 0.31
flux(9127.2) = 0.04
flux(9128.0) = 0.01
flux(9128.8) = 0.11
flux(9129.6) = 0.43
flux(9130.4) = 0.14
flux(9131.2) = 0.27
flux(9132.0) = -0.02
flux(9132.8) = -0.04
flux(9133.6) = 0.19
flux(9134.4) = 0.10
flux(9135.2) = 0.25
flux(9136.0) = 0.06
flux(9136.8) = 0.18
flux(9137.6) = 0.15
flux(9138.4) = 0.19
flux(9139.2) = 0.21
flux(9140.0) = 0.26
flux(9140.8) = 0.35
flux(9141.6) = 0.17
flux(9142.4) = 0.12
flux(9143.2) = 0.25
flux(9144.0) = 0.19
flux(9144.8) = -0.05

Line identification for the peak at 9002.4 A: [O III] 5007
